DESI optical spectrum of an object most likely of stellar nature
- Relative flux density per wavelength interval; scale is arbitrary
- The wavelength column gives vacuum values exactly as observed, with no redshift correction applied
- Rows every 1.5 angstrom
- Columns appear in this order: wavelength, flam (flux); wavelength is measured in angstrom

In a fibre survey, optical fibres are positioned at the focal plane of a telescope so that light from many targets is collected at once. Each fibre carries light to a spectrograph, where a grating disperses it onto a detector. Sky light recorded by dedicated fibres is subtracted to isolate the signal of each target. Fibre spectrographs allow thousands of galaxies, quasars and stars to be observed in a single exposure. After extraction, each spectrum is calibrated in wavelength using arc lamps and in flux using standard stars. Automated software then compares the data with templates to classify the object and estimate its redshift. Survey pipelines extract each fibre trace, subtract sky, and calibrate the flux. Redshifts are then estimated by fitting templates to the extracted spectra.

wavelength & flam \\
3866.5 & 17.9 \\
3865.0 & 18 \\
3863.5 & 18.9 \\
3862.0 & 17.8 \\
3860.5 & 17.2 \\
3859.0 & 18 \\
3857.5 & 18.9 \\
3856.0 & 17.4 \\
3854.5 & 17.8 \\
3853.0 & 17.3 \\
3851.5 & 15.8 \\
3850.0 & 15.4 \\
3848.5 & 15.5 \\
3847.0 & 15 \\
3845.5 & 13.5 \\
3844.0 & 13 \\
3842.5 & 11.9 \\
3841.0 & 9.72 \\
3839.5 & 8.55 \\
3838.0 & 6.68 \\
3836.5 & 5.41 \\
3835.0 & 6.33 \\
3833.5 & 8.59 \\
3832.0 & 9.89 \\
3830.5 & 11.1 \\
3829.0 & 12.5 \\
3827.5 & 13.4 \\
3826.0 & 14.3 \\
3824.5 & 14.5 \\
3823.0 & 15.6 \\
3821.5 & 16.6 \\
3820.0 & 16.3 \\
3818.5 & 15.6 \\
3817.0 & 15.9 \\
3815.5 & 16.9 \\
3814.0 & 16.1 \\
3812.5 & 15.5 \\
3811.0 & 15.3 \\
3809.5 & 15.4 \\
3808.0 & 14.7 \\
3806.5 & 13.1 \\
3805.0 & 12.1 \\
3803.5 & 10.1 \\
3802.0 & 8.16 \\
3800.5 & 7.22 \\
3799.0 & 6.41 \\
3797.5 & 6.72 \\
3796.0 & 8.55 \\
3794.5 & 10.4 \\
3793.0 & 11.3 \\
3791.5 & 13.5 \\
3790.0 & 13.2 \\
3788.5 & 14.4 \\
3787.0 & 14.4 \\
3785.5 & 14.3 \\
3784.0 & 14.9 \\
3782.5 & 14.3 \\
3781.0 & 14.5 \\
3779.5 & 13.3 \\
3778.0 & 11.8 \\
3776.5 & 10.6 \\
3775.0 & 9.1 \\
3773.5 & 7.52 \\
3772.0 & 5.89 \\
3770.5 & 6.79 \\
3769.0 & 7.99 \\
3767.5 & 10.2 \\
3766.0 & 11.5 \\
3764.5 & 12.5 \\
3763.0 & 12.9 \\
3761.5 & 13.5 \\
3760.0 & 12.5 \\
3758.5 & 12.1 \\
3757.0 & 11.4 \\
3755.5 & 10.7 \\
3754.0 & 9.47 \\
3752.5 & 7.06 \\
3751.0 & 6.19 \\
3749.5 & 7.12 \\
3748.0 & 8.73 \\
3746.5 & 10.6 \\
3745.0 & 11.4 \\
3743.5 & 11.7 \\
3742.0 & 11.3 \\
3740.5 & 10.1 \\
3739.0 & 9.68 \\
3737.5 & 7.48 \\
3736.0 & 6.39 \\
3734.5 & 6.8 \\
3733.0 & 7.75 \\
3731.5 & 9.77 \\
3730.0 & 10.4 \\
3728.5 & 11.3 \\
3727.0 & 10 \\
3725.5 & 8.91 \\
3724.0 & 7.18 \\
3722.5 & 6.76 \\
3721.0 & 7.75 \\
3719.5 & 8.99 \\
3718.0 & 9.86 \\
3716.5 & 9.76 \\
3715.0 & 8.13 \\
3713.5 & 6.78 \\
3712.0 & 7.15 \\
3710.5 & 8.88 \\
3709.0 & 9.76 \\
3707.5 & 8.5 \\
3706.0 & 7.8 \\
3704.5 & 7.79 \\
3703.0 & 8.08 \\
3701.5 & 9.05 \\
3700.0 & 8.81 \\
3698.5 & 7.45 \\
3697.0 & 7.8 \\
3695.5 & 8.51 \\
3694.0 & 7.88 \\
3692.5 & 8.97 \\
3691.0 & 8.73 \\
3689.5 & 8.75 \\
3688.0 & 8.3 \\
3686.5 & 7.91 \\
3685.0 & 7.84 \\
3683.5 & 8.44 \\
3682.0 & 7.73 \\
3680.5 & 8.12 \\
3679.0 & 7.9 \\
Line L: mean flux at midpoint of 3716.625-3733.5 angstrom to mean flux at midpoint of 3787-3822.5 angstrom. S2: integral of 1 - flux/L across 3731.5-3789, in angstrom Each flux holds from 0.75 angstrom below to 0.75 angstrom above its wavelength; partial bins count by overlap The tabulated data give 1.5 angstrom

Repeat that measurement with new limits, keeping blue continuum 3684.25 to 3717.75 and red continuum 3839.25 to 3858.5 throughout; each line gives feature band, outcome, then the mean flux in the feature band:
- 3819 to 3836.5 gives 1.8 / 12.4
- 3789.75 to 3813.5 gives 2.6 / 11.4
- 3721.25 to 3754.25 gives 3.4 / 8.89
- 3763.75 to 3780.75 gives 2.3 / 9.88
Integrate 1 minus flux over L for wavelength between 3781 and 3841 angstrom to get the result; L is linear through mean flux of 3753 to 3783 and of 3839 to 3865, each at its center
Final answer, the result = 4.0 angstrom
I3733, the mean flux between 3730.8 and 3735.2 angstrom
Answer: 8.1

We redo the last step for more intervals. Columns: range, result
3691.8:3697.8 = 8.28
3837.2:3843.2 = 9.16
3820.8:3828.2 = 14.9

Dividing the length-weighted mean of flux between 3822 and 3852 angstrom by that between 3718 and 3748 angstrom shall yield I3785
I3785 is 1.3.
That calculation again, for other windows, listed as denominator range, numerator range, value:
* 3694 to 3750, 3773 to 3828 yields 1.47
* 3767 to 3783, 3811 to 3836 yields 1.35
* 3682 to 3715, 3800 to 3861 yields 1.64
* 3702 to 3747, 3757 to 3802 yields 1.25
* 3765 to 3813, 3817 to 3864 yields 1.22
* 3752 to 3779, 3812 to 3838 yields 1.27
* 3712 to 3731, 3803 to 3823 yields 1.71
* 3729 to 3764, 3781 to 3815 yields 1.26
